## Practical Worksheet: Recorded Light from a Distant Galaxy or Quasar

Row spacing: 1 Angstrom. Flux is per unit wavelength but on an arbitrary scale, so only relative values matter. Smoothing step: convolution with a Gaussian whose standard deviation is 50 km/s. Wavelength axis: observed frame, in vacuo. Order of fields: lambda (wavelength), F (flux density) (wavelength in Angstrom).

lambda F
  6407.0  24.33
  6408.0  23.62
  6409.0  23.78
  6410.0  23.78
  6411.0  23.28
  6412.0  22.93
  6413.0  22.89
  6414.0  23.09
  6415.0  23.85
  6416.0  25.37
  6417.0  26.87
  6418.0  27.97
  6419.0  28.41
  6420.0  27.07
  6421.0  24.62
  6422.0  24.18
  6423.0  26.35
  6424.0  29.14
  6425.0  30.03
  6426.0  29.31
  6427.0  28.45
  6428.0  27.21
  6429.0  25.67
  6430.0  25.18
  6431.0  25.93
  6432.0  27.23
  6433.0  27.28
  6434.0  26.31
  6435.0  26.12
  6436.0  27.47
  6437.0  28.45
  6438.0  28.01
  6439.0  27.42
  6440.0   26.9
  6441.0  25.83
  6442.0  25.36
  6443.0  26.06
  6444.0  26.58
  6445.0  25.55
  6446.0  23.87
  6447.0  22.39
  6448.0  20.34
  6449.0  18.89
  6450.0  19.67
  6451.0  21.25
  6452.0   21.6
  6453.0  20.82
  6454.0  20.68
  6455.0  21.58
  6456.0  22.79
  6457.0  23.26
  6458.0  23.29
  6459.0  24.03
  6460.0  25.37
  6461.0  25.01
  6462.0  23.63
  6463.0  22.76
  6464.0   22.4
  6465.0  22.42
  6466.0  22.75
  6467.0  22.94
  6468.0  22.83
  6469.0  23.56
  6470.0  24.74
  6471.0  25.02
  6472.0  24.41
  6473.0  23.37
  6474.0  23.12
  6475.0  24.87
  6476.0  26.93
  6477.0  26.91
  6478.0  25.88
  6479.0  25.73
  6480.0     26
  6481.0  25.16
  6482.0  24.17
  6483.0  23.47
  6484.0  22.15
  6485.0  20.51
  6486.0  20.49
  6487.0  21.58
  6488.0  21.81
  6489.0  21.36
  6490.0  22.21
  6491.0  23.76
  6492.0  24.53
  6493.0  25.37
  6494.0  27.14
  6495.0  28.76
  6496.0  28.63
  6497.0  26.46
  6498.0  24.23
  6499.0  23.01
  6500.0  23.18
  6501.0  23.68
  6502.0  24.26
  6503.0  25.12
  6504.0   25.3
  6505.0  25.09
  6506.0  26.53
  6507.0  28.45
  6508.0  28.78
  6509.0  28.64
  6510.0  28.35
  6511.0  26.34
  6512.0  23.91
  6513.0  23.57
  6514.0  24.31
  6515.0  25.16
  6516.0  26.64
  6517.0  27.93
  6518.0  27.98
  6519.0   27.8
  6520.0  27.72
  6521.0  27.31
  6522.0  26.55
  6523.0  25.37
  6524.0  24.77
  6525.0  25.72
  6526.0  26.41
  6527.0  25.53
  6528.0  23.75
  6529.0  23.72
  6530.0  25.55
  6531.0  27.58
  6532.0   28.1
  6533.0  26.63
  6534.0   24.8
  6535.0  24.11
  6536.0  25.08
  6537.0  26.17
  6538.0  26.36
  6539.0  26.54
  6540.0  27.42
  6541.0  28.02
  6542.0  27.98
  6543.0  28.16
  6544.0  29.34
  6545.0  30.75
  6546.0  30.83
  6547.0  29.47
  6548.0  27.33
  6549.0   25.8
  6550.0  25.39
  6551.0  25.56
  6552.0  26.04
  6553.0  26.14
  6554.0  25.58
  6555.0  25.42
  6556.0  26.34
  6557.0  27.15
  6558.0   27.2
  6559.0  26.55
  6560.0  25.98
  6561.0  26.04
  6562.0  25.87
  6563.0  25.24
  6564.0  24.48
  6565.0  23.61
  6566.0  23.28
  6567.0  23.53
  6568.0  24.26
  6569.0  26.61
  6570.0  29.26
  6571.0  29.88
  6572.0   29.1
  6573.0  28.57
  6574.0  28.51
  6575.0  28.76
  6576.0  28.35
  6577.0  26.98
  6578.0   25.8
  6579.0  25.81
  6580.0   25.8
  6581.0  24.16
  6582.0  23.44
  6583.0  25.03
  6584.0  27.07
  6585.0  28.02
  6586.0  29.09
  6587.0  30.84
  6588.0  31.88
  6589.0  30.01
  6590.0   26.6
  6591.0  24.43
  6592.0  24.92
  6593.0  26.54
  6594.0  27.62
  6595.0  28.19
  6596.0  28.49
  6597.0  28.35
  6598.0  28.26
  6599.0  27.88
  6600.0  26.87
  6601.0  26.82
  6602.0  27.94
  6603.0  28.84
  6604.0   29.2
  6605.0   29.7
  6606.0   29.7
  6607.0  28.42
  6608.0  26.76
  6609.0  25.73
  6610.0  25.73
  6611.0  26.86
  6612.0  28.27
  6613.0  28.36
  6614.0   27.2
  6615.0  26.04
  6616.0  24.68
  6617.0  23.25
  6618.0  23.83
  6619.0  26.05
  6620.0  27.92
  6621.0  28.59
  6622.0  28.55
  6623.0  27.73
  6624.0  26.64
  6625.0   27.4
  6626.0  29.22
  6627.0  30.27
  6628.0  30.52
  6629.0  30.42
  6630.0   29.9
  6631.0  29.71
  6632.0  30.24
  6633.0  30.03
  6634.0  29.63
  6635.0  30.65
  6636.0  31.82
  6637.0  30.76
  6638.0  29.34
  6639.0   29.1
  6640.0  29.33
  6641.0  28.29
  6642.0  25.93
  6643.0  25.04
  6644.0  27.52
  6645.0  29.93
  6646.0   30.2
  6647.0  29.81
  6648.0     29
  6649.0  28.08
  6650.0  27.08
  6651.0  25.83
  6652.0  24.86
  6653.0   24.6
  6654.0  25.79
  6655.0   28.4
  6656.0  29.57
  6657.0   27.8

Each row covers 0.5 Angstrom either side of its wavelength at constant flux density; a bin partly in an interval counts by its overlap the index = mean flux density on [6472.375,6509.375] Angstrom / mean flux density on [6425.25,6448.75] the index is 0.9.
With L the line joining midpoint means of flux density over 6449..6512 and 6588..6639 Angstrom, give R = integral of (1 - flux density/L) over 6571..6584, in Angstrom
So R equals 0.1 Angstrom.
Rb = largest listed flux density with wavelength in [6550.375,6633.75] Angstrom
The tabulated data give 31.88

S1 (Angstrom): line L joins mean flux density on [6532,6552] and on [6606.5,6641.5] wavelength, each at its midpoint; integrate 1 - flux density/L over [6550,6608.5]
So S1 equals 1.34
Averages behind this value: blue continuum 27.1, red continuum 28.2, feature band 27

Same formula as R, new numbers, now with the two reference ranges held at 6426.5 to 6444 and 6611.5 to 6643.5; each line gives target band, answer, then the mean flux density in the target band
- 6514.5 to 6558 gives 1.4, 26.7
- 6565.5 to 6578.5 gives 0.3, 27.1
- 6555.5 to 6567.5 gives 1.0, 25.4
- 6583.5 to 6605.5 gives 0.0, 28.1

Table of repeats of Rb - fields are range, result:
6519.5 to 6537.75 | 28.1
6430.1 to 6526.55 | 28.78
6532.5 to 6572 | 30.83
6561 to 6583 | 29.88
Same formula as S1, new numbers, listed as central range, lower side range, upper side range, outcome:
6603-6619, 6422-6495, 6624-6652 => 0.8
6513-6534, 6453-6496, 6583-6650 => -0.7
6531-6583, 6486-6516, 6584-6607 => 0.6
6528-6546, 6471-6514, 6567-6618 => -0.6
